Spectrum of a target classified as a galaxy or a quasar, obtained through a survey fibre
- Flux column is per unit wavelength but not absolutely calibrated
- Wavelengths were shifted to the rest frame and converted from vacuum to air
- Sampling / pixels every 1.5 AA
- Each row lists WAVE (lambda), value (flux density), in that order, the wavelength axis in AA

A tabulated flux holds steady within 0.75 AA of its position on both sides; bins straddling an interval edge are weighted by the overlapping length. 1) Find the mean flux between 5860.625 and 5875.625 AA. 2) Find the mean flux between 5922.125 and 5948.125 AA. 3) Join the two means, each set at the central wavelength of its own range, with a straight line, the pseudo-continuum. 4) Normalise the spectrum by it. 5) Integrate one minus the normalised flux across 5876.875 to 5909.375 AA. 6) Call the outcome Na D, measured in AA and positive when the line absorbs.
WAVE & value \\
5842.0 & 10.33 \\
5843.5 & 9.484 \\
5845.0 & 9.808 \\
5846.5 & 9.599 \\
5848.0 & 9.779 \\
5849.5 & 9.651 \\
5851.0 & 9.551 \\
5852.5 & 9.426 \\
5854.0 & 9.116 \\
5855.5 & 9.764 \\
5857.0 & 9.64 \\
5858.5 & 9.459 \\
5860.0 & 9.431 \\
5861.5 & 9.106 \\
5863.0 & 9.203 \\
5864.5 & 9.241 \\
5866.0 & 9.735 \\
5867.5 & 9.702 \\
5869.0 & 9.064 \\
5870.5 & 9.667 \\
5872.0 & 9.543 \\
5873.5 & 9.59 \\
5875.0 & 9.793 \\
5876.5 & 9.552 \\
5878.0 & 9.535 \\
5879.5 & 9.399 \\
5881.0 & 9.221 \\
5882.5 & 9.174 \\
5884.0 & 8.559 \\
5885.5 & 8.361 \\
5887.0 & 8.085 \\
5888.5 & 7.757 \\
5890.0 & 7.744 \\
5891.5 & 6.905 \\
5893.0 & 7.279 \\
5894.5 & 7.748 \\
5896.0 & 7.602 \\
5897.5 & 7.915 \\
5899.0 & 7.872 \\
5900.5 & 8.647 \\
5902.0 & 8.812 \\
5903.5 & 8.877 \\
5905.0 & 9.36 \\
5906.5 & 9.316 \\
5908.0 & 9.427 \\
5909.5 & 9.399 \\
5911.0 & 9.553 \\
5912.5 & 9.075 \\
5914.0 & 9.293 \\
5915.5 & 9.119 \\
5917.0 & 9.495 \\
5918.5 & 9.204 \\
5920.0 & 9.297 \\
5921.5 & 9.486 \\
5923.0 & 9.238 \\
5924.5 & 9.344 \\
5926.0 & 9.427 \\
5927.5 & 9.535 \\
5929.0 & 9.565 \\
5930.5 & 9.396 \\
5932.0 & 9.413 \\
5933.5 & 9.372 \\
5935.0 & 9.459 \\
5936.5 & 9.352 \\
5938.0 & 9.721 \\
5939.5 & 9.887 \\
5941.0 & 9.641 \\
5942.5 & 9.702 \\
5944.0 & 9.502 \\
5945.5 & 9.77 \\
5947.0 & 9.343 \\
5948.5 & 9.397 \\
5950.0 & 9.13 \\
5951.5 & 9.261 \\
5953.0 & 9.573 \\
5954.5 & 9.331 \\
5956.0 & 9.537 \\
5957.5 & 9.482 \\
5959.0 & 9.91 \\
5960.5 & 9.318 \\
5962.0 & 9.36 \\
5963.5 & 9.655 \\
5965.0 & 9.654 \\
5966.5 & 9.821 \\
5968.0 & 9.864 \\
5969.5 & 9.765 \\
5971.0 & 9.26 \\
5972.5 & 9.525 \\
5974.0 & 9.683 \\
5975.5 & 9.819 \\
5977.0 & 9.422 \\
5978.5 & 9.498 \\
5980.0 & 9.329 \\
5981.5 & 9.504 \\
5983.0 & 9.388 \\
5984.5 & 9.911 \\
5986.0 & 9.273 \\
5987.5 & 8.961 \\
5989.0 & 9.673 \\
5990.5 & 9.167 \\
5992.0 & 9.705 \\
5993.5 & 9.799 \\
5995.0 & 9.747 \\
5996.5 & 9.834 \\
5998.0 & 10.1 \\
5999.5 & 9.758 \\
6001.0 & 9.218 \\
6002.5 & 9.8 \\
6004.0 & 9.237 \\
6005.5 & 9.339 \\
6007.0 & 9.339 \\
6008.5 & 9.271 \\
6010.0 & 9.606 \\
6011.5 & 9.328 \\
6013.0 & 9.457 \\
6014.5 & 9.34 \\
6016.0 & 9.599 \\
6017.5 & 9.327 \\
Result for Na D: 3.4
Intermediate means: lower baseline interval 9.46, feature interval 8.49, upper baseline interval 9.51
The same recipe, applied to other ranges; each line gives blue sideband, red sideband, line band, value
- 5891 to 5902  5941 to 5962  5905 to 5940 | -3.3 AA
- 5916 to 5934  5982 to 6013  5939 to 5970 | -0.4 AA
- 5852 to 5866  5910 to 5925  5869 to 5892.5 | 1.3 AA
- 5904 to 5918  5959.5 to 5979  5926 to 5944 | -0.2 AA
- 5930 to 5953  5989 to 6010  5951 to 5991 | 0.0 AA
